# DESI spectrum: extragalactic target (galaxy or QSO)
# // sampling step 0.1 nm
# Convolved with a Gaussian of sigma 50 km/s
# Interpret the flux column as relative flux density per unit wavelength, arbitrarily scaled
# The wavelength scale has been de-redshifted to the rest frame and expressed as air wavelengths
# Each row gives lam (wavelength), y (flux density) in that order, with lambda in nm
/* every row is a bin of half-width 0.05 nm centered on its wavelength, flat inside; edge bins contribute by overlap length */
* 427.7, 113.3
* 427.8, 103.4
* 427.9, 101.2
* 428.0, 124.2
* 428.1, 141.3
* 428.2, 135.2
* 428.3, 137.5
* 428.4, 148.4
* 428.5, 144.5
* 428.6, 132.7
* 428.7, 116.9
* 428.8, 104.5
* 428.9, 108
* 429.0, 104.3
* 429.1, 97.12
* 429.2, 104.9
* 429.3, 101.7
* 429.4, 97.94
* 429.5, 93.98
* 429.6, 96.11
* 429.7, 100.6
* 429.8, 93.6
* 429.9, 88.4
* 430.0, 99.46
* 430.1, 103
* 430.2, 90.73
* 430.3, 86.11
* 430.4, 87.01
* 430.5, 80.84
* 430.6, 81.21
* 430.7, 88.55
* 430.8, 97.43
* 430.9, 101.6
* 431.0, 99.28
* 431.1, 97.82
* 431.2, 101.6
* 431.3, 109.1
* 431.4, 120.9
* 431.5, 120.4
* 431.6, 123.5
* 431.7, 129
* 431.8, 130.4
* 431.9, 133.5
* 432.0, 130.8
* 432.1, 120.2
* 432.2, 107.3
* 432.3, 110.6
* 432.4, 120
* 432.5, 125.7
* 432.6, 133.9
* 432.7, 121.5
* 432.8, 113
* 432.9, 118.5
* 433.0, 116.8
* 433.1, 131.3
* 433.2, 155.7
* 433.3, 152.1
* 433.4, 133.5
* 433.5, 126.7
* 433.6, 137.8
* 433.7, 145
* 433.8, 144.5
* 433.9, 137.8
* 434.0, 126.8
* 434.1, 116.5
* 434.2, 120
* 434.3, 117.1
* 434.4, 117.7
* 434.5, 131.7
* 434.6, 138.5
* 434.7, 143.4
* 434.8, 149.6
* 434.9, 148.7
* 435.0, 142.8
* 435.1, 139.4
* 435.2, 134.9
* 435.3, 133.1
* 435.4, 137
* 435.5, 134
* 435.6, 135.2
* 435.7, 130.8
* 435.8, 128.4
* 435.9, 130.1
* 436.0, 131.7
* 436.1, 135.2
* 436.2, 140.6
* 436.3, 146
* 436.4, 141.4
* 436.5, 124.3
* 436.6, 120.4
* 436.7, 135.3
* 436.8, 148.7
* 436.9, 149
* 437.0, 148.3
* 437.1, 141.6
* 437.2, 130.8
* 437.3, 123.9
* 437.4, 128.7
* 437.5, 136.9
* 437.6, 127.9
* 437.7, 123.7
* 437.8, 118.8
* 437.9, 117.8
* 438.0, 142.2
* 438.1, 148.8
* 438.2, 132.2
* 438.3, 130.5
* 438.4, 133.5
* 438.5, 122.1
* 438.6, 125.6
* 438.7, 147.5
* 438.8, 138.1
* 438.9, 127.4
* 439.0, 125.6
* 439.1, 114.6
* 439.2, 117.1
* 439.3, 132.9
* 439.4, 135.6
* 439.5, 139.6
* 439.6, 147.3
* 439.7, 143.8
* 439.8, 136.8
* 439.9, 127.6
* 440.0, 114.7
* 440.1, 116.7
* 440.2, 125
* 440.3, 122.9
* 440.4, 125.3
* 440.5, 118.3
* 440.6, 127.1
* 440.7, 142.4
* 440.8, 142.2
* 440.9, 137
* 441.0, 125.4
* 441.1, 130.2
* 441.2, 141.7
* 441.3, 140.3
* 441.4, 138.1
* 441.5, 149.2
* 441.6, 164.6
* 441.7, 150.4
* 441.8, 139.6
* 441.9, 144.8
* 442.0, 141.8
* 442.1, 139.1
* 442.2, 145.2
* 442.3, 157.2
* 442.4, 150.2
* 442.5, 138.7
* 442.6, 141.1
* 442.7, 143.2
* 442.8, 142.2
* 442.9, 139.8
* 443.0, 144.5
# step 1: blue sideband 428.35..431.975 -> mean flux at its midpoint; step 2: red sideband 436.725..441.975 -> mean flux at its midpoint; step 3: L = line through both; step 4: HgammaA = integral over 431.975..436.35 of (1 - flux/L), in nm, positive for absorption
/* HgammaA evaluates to -0.50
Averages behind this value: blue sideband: 106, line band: 132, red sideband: 134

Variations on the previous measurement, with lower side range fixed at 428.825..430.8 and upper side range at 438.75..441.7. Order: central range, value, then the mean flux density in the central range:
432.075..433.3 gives -0.21 nm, 124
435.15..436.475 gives -0.21 nm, 135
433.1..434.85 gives -0.39 nm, 135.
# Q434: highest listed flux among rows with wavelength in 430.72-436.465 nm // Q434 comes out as 155.7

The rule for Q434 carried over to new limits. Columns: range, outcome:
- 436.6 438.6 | 149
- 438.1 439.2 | 148.8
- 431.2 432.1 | 133.5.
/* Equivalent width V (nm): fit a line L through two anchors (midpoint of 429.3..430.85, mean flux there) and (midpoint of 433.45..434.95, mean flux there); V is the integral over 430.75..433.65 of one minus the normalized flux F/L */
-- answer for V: -0.19 nm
